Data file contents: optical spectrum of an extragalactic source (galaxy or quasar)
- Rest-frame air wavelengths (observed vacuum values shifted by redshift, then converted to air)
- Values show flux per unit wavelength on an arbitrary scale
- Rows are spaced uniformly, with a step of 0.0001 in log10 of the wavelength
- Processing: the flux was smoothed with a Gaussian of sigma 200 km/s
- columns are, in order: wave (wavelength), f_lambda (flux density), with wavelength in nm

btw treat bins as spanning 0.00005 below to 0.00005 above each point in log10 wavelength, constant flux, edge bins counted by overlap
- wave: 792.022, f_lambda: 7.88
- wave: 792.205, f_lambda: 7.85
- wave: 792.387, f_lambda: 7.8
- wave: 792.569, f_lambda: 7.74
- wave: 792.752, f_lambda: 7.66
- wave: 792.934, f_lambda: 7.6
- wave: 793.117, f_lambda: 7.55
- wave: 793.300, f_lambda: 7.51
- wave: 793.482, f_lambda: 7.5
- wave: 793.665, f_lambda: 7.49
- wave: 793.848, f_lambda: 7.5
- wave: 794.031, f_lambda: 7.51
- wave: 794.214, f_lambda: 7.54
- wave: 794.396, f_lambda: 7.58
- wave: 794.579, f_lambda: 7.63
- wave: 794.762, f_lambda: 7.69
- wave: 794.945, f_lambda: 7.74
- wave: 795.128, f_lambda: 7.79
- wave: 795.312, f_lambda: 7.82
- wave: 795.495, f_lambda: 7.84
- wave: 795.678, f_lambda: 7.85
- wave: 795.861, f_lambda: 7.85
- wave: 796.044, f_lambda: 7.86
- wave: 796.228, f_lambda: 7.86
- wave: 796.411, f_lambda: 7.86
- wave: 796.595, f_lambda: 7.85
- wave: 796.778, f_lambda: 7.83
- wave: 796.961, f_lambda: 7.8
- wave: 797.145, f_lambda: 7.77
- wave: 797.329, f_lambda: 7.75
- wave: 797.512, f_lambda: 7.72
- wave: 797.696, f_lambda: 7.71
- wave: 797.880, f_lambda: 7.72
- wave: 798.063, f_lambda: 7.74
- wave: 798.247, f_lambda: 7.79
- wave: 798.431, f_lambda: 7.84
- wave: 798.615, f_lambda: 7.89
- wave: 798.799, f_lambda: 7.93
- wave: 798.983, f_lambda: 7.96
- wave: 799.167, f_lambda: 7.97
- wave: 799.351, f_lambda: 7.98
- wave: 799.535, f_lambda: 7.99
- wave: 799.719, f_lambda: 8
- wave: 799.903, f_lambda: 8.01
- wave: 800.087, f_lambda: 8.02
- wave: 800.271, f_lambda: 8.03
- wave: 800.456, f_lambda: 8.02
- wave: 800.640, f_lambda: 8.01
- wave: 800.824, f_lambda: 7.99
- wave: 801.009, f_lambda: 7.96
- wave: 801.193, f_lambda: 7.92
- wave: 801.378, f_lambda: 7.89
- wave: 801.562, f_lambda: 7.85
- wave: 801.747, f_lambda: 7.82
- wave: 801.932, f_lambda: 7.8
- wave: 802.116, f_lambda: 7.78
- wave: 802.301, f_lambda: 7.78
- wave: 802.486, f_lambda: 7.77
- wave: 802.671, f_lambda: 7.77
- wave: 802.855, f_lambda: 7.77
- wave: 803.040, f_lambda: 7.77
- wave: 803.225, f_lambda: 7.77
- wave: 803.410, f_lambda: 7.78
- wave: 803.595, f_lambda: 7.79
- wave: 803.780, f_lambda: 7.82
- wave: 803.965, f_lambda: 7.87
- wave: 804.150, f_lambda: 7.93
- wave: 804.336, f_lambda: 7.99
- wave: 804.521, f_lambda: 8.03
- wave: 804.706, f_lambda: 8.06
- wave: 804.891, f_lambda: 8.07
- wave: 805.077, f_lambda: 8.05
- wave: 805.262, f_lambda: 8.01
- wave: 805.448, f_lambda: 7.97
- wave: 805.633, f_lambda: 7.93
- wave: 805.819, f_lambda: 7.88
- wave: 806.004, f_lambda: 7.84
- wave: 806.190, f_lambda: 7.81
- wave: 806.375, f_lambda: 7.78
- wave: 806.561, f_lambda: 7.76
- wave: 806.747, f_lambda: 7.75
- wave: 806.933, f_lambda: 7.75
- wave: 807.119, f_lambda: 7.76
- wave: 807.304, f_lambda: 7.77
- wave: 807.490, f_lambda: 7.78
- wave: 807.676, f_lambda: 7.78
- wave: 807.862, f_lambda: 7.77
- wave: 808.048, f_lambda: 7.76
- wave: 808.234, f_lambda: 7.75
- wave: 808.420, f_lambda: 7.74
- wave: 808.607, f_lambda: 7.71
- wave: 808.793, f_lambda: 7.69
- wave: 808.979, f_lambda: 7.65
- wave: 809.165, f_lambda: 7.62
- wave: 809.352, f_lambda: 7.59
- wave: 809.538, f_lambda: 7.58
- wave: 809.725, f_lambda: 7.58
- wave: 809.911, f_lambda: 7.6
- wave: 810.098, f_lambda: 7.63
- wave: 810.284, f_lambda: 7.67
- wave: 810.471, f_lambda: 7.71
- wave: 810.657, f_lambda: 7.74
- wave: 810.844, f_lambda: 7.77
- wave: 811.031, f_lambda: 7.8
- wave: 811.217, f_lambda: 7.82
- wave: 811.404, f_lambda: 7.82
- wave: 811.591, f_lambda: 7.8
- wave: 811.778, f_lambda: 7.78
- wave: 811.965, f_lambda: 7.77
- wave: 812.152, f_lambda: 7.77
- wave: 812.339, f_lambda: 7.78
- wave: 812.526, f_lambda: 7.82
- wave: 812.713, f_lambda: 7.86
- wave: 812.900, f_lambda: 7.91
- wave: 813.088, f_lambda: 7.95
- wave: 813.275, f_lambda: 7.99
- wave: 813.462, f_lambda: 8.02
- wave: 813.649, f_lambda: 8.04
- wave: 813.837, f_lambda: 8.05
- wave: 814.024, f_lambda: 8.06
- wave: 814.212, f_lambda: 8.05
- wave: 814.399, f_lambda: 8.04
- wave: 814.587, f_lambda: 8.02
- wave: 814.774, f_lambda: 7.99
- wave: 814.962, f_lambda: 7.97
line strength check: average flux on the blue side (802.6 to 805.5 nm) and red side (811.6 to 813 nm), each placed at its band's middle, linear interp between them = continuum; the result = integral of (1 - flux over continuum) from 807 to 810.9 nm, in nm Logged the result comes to 0.07 nm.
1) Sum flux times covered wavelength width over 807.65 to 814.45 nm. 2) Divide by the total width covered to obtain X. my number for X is 7.8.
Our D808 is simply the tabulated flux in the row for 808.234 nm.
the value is 7.75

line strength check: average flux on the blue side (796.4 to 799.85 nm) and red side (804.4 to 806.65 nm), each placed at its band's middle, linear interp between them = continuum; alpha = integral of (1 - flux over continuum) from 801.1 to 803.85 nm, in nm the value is 0.03 nm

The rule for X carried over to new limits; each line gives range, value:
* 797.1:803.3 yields 7.87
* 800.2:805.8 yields 7.9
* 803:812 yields 7.79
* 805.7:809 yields 7.77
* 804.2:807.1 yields 7.91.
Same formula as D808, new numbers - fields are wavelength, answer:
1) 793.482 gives 7.5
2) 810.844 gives 7.77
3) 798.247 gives 7.79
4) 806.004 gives 7.84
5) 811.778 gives 7.78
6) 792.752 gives 7.66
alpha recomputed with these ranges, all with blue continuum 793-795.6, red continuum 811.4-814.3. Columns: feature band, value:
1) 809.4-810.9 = 0.04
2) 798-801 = -0.10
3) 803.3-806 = -0.05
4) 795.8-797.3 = -0.03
